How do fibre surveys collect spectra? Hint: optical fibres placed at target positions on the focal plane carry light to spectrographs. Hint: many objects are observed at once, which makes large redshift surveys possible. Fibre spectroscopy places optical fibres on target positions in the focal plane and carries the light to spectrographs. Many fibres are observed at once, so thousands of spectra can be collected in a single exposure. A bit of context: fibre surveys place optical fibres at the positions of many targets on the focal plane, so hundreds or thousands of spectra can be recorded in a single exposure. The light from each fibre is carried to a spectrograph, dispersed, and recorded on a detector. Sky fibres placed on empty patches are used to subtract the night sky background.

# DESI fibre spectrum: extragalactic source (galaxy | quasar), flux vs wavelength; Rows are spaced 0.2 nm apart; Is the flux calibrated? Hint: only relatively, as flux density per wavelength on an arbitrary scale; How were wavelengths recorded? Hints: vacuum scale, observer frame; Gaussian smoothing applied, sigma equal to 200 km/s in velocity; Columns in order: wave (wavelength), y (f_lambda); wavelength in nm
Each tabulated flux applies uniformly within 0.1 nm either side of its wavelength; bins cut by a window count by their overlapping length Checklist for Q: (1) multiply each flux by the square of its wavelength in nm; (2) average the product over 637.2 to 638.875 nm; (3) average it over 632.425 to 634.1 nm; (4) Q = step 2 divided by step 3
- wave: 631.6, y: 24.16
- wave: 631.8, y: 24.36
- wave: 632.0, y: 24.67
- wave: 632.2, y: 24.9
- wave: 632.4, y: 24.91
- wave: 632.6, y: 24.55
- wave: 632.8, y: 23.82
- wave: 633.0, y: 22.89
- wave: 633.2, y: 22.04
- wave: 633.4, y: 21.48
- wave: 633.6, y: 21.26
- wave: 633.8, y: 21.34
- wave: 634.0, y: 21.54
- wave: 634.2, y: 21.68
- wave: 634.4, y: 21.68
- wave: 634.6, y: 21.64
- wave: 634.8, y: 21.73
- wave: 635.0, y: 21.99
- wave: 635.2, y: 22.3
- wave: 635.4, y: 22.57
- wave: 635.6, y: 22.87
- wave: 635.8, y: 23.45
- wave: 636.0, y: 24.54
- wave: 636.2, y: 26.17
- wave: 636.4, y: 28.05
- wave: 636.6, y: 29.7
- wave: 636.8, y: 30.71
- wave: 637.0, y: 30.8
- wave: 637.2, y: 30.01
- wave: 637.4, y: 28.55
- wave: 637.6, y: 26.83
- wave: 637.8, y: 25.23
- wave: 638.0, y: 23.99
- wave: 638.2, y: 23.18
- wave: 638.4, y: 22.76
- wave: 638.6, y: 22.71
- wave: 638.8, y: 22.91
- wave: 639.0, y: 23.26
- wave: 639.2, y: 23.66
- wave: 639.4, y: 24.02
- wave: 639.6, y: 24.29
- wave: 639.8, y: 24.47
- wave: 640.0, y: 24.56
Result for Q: 1.12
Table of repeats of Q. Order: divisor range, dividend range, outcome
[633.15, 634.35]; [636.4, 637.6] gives 1.39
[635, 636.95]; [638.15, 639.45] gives 0.92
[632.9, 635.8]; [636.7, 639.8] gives 1.17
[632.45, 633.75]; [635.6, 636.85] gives 1.18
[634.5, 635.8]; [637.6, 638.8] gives 1.08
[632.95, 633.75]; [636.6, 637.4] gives 1.40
